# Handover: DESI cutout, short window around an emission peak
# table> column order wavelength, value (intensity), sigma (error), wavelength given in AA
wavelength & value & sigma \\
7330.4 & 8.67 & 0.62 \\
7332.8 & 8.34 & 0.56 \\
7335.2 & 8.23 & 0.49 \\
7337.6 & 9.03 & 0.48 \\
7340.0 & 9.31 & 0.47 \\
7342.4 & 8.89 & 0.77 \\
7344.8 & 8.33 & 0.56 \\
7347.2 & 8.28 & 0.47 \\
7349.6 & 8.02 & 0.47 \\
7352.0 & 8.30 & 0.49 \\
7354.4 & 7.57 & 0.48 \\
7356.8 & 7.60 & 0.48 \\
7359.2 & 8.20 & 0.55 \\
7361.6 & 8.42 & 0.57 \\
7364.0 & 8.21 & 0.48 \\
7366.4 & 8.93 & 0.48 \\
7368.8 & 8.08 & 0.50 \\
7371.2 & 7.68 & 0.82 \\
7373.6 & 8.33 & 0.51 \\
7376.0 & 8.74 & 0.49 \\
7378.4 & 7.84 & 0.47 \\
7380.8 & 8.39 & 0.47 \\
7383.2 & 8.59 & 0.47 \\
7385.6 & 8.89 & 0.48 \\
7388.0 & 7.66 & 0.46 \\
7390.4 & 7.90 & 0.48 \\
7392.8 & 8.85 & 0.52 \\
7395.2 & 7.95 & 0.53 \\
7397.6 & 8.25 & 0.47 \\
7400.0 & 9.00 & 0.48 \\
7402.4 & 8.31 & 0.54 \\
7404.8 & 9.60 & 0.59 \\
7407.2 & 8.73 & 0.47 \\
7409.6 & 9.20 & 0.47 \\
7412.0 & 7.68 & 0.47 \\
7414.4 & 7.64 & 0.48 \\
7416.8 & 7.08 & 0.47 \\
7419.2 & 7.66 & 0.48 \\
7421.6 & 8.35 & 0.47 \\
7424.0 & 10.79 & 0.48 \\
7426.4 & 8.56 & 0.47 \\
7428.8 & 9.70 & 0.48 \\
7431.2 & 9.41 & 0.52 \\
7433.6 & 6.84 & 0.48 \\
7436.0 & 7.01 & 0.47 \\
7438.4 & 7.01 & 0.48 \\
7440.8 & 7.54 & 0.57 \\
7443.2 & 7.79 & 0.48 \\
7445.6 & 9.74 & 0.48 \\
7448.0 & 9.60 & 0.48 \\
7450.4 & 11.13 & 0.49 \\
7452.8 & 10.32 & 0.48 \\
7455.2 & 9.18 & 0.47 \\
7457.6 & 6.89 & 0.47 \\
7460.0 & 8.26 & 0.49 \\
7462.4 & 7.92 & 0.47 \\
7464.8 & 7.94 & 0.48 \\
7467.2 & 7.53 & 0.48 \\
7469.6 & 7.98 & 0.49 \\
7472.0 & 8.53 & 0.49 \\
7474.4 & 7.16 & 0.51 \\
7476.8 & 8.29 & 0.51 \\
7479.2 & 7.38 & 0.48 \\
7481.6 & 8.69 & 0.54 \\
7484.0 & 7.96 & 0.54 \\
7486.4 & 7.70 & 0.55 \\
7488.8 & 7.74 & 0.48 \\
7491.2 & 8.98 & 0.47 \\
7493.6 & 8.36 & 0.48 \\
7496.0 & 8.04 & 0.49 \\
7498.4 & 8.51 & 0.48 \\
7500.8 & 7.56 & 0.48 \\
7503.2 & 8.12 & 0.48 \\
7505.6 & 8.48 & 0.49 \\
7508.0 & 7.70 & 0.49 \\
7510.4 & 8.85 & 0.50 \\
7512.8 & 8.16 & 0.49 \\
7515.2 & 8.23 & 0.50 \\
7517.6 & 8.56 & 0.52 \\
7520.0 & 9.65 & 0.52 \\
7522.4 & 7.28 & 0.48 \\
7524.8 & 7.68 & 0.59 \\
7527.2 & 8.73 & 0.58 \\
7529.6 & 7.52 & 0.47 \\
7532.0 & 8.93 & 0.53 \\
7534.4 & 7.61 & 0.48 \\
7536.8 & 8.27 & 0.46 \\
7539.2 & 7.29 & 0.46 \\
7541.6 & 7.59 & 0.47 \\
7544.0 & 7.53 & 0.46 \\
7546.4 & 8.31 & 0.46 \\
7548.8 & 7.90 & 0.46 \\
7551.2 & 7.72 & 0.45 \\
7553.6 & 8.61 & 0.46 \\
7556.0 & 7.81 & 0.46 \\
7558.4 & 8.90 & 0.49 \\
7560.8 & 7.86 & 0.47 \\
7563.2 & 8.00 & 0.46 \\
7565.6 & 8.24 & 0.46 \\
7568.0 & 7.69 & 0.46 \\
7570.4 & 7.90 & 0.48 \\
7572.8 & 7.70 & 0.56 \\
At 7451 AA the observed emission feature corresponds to [N II] 6583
